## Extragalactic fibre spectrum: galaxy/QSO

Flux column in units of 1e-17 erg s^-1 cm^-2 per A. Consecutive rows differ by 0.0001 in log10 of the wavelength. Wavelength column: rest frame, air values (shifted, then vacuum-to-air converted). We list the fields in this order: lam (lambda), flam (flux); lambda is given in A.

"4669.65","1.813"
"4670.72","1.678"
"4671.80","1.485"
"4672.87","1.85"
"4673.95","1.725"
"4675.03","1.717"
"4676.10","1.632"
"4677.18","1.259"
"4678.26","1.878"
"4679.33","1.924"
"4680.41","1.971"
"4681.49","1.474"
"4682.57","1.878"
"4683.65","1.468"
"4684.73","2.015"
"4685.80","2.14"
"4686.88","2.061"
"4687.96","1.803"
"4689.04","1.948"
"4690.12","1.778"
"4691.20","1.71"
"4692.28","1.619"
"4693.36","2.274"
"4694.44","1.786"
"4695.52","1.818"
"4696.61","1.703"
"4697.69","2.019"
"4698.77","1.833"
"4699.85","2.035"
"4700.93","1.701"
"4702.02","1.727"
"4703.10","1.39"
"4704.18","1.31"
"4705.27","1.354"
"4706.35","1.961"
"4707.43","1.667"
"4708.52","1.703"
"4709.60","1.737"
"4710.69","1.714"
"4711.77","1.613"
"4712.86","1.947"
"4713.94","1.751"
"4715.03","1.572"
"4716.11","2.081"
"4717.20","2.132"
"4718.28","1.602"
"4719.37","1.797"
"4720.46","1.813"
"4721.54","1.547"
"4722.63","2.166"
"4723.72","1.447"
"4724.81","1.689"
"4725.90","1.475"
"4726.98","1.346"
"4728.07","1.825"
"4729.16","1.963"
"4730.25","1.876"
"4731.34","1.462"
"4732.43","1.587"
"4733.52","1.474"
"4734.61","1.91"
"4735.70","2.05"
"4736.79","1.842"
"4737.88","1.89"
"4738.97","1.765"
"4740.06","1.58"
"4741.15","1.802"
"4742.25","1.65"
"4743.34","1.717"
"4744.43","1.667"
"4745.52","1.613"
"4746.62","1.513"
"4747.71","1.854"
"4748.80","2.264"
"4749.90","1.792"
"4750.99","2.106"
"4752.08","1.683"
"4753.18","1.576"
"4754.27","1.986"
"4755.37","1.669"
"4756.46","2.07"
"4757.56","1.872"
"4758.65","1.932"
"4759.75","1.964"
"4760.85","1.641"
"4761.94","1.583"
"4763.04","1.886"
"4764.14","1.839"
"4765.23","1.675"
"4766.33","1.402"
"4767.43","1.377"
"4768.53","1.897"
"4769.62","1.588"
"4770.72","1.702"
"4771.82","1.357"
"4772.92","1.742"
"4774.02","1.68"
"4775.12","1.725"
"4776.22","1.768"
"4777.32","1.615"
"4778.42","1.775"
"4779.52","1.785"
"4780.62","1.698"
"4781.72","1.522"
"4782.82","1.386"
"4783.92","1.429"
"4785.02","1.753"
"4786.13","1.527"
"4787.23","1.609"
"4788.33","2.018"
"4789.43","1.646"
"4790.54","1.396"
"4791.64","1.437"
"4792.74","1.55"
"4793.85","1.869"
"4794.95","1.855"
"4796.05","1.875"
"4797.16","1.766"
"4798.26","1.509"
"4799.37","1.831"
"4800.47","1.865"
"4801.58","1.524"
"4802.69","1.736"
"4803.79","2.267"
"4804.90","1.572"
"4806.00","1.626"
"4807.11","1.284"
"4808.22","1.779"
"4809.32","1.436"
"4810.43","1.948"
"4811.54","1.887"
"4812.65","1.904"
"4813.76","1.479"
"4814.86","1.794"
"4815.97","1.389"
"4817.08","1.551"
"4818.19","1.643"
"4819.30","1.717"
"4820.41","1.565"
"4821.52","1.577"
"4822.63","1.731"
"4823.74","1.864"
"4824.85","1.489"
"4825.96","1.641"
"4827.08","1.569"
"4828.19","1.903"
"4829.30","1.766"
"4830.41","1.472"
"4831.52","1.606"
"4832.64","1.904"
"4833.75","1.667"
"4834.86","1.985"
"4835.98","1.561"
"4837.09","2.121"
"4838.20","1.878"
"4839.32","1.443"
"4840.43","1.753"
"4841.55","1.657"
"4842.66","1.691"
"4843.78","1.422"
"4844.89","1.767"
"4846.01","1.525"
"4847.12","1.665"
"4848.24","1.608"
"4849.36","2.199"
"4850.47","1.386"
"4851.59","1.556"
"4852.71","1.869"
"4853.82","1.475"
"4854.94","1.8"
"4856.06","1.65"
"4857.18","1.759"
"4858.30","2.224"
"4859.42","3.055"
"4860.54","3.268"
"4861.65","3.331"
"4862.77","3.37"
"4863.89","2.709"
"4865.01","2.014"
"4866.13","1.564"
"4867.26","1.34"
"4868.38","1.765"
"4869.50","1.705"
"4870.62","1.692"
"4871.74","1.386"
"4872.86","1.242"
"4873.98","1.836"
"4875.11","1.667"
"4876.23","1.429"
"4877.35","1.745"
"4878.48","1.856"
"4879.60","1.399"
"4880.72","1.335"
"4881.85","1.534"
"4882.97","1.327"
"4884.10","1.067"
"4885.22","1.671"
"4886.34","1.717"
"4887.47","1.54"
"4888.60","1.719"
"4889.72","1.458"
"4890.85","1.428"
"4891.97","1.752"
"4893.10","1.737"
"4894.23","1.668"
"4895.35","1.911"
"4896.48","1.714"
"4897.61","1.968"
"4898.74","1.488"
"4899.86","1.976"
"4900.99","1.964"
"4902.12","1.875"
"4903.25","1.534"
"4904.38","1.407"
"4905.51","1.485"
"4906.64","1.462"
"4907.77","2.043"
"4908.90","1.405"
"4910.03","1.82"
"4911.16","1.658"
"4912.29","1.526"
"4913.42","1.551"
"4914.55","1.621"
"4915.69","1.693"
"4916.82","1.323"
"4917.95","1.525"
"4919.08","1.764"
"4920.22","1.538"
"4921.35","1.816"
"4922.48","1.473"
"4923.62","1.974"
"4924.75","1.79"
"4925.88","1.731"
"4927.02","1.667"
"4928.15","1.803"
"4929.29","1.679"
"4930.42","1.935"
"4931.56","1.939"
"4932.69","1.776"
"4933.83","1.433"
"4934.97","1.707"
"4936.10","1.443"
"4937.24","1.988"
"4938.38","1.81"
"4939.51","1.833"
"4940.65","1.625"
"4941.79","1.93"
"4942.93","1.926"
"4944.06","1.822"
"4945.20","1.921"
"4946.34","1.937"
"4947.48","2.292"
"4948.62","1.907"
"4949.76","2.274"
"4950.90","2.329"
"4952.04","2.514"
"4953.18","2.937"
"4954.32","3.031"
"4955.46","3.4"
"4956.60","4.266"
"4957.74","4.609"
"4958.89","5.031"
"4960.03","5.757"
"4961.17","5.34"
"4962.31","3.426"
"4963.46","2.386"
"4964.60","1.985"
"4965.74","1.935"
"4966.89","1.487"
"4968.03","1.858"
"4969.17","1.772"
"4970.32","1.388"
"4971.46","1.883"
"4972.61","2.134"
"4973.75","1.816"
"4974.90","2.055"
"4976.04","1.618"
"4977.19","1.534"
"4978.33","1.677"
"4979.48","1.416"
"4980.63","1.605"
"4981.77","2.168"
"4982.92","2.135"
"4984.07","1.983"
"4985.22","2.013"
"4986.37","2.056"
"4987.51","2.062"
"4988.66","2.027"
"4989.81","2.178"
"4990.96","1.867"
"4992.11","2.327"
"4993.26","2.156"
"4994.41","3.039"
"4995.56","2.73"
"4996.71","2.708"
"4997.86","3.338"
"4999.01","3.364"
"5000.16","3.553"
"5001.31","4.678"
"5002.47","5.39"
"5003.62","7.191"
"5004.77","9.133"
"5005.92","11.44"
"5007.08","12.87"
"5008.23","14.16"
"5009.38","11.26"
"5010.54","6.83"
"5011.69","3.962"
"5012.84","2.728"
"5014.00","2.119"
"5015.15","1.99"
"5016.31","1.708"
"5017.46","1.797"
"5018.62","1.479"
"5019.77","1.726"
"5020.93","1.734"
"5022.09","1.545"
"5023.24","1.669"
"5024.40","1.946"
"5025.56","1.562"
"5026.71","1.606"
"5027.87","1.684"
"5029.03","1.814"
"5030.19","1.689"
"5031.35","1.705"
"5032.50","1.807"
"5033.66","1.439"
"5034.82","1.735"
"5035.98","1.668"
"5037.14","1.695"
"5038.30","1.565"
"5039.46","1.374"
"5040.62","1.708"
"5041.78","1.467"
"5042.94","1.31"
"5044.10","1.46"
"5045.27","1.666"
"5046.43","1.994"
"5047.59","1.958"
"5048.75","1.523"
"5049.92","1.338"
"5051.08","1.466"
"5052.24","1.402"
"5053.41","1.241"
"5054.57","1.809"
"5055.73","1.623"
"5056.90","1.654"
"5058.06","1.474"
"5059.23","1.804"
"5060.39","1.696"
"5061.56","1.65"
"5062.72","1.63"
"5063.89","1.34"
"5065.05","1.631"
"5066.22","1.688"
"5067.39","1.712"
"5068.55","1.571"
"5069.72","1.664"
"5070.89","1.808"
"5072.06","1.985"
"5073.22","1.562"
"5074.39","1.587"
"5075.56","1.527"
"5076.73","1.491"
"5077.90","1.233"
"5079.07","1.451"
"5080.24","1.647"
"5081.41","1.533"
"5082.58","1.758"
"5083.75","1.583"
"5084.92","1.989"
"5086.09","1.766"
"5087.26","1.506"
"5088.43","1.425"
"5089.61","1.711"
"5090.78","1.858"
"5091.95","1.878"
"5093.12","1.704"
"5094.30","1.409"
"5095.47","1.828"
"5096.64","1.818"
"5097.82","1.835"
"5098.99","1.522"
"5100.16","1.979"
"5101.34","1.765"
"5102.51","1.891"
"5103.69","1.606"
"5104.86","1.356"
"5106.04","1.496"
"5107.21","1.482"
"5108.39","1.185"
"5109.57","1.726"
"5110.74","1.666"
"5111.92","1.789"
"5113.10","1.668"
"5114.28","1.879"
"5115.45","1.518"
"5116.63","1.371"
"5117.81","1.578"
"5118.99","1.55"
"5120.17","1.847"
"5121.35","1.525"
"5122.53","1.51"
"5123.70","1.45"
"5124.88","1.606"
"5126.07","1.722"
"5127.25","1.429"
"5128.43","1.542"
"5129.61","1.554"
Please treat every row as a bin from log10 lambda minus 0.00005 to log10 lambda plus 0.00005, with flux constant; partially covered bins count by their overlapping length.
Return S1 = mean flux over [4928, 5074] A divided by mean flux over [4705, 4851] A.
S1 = 1.50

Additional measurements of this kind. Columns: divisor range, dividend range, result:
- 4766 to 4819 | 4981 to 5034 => 2.12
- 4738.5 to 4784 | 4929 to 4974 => 1.41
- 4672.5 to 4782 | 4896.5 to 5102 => 1.32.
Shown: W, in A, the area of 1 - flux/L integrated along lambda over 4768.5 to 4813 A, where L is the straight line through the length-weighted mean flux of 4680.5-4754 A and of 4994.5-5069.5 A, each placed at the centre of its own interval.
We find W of 7.5 A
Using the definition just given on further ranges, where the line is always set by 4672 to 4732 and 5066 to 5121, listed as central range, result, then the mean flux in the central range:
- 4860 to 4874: -3.2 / 2.1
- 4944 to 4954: -3.4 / 2.25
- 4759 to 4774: 0.6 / 1.67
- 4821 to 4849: 0.4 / 1.69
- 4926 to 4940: -0.5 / 1.75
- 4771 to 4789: 0.9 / 1.65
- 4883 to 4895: 0.9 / 1.57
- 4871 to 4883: 1.2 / 1.53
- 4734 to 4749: -0.3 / 1.78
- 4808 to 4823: 0.5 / 1.67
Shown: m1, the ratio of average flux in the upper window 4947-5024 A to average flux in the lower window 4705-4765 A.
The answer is 1.90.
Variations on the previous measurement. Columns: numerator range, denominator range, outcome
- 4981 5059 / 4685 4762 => 1.64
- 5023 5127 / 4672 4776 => 0.93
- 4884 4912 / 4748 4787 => 0.97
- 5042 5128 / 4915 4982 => 0.74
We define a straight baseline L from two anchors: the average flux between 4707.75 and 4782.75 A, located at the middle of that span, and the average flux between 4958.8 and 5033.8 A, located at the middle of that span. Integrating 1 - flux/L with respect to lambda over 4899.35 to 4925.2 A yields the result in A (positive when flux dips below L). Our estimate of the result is 10.0 A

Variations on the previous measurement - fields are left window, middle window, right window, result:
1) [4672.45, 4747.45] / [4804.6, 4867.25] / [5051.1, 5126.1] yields -4.1 A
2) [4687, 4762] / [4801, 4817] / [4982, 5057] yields 3.2 A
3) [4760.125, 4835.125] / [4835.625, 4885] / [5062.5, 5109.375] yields -4.3 A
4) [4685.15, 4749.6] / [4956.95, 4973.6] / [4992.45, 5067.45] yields -1.7 A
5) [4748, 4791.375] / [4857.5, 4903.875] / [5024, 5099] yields -3.9 A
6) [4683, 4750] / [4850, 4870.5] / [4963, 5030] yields 3.2 A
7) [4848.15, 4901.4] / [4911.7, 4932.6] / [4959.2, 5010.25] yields 7.4 A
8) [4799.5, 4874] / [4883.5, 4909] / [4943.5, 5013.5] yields 8.8 A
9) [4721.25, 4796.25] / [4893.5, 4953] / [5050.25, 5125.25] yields -4.0 A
